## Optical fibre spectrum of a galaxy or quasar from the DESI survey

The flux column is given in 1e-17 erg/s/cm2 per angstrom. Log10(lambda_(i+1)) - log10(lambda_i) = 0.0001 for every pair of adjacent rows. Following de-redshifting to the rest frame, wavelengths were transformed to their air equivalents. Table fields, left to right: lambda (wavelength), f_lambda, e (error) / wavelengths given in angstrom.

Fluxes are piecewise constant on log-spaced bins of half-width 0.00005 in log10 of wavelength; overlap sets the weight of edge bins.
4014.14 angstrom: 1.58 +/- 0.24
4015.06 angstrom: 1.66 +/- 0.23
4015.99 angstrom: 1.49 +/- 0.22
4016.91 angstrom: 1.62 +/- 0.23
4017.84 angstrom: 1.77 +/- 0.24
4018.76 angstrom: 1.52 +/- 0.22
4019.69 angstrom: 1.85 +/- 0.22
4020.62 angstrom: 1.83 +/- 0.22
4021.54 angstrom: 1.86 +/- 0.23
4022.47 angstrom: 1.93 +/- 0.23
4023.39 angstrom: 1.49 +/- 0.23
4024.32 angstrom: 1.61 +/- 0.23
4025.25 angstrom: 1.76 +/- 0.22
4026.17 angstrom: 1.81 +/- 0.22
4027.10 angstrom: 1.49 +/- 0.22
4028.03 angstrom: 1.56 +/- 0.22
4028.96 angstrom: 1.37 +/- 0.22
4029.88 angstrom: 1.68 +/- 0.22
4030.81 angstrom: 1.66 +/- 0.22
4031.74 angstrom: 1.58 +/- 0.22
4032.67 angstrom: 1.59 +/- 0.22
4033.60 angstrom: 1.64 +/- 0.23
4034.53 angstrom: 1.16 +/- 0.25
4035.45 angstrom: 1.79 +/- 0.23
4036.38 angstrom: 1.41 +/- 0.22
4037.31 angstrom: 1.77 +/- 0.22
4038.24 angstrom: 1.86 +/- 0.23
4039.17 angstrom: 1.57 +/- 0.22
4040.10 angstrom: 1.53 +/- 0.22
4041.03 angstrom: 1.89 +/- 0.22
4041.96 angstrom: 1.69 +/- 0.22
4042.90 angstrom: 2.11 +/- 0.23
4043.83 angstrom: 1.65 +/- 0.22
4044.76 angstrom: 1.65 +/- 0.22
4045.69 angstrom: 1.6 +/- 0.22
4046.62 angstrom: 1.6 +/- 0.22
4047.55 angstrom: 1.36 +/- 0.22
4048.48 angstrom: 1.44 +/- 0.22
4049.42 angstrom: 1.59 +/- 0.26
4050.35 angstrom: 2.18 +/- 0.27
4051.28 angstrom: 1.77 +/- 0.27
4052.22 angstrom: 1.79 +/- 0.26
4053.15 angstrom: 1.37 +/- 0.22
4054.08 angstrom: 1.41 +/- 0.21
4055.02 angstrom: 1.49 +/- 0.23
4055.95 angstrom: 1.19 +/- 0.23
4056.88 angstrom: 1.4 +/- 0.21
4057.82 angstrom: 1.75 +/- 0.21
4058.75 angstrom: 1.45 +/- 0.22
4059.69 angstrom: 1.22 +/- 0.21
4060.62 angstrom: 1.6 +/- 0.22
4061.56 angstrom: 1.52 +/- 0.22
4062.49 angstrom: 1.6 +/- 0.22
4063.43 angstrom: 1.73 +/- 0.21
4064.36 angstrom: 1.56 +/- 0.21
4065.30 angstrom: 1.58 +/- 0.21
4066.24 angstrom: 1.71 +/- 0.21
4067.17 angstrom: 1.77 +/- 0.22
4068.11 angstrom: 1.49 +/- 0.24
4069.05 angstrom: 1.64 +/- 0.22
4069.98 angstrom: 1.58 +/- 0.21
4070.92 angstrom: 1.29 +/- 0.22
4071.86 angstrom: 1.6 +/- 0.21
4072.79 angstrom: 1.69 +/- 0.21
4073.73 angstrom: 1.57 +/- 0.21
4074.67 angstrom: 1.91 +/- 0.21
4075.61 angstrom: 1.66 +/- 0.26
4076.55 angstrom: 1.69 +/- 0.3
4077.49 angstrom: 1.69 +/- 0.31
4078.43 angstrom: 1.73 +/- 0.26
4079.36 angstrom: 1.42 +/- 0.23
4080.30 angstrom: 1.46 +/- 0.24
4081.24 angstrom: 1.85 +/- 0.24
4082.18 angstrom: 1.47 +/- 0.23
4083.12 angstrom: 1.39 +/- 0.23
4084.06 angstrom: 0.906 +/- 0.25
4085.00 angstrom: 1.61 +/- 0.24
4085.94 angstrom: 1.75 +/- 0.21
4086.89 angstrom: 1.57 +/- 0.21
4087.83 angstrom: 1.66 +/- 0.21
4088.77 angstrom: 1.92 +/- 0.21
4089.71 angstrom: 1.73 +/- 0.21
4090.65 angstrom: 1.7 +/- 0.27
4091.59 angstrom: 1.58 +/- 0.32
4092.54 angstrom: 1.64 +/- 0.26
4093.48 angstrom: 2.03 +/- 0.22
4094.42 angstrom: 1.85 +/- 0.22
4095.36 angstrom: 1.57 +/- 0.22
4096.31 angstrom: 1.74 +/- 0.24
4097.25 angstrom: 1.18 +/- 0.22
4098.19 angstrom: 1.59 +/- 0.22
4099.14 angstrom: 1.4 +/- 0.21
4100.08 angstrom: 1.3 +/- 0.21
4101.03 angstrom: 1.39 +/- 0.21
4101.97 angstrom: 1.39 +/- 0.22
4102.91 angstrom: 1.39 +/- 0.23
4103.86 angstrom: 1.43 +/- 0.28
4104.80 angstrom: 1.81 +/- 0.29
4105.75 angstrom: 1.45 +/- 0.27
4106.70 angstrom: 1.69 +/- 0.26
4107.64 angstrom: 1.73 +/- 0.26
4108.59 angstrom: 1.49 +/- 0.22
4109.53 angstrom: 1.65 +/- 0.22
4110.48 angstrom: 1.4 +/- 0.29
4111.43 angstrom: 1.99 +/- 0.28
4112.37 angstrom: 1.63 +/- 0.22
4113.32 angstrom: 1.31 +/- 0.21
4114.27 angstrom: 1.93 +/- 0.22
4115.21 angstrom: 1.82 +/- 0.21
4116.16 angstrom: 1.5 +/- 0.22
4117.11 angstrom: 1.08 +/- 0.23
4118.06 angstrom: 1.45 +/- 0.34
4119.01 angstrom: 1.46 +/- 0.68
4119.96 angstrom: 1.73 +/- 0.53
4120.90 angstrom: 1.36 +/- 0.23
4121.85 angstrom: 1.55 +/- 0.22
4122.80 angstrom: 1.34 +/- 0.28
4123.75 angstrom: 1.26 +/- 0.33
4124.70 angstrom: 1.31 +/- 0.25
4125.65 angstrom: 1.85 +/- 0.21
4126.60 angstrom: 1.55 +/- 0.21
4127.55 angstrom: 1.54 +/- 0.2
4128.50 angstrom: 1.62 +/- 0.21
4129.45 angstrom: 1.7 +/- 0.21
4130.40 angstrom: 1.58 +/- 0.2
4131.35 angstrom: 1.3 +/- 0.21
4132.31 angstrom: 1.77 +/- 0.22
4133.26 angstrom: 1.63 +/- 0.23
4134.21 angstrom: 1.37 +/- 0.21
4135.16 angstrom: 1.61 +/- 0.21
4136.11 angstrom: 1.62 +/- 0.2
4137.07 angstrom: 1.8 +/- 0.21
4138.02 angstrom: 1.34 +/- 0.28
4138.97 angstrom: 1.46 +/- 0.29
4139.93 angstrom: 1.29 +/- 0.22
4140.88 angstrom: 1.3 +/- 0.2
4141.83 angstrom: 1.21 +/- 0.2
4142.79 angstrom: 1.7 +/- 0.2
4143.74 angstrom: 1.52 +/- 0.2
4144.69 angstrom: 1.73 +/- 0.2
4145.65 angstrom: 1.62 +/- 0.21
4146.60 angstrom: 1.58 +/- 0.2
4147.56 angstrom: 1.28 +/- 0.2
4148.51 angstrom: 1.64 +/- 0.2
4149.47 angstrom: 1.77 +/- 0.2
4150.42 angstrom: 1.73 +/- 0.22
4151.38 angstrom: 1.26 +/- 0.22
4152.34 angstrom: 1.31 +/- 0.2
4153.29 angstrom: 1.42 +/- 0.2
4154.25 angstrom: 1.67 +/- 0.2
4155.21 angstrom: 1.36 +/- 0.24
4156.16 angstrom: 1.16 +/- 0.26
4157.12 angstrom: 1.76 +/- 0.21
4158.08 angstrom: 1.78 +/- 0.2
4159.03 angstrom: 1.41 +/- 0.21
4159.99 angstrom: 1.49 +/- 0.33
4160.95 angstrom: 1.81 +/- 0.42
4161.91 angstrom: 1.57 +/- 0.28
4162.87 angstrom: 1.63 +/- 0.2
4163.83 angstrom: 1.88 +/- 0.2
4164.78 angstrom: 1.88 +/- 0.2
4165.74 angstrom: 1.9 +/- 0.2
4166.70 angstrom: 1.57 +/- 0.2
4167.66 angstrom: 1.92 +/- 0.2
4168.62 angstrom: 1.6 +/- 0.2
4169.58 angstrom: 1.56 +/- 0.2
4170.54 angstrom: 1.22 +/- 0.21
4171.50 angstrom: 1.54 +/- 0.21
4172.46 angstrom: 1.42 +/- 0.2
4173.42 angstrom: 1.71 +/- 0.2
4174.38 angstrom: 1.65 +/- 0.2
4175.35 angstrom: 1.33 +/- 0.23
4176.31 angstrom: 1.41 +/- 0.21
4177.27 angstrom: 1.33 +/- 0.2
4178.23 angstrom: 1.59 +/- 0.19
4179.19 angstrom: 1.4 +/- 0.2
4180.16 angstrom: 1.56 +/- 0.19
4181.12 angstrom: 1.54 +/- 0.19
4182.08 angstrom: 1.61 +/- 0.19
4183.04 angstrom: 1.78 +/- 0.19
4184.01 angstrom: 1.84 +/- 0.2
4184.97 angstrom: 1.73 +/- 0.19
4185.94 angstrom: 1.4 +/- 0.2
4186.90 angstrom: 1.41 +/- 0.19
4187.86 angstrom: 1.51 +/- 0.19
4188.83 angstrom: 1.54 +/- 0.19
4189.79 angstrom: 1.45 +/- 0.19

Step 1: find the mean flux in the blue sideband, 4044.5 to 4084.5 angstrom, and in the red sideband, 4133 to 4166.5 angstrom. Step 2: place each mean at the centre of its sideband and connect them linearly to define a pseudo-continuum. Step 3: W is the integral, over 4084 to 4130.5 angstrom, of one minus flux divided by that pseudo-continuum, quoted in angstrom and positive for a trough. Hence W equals -0.2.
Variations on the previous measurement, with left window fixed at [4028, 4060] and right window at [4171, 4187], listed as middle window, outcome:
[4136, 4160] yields 0.79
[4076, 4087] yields 0.26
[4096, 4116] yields 0.22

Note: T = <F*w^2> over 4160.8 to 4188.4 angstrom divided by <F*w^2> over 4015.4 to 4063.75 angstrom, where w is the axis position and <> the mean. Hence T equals 1.1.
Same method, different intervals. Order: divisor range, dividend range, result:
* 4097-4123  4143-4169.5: 1.08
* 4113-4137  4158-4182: 1.05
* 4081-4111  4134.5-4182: 1.02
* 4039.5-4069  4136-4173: 1.02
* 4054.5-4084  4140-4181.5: 1.04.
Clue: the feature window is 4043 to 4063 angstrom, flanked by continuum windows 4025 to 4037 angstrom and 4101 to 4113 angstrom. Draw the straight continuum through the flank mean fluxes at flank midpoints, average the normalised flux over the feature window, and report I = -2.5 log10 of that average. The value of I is 0.01 mag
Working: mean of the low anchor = 1.58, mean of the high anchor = 1.58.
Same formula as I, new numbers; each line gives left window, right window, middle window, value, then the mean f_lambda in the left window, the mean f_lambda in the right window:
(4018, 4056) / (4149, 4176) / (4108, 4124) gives 0.050 mag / 1.64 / 1.58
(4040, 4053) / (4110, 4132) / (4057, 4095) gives 0.014 mag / 1.7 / 1.53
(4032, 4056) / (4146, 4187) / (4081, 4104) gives 0.030 mag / 1.63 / 1.57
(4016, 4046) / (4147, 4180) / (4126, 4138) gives -0.001 mag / 1.66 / 1.56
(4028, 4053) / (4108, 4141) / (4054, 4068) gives 0.058 mag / 1.65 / 1.53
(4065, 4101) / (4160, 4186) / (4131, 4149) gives 0.062 mag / 1.6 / 1.61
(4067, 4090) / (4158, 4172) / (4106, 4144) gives 0.061 mag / 1.6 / 1.65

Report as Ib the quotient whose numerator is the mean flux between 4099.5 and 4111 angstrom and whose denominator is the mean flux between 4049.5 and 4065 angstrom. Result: 0.97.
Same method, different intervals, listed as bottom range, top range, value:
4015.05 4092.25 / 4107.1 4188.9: 0.96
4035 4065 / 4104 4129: 0.97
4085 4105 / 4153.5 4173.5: 1.01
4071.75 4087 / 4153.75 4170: 1.04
